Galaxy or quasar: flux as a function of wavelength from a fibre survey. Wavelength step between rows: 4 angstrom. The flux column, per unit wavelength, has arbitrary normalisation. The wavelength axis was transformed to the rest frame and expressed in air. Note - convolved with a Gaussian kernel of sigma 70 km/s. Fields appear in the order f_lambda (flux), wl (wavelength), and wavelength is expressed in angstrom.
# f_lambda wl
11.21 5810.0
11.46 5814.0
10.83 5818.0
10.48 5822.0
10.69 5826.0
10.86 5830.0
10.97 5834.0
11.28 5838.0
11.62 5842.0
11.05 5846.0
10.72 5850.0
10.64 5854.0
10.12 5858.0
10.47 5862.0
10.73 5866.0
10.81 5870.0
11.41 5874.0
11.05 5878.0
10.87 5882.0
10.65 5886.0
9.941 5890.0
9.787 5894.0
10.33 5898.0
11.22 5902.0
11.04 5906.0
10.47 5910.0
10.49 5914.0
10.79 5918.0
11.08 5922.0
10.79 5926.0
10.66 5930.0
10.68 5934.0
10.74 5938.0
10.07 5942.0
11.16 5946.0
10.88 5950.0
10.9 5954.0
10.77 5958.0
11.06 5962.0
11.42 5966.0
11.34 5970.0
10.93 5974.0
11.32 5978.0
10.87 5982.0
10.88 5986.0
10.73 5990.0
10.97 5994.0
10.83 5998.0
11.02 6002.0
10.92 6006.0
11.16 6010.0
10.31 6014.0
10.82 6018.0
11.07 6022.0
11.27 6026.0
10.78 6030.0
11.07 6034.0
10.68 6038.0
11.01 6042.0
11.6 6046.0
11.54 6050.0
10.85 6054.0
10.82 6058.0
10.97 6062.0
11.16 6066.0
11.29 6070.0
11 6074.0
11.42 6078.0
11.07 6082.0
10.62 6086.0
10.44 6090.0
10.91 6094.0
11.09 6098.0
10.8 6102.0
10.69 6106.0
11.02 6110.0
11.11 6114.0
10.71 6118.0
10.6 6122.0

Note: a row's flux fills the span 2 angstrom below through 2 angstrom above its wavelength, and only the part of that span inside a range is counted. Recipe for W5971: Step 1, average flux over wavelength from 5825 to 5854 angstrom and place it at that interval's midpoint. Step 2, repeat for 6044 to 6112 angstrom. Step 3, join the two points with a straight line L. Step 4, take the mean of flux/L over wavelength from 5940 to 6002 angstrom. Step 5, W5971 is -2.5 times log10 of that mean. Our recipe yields 0.007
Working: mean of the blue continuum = 11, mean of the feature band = 10.9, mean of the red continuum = 11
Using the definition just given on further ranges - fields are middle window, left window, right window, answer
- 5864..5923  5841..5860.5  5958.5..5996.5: 0.02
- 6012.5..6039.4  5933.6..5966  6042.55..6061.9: 0.02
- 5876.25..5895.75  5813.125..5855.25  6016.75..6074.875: 0.05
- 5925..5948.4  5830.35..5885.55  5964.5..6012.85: 0.03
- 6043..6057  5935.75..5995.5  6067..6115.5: -0.03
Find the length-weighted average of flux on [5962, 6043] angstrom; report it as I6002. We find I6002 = 11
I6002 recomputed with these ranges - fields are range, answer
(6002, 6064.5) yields 11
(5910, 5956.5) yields 10.7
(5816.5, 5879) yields 10.9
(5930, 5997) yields 10.9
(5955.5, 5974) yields 11.1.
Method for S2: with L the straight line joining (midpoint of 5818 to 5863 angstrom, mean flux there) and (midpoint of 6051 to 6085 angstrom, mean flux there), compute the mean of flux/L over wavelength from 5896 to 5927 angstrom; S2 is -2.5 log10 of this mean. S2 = 0.012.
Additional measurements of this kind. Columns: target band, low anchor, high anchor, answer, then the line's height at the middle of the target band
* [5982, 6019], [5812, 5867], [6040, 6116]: 0.01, 11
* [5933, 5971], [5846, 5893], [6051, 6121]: -0.01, 10.8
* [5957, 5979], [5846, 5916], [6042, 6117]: -0.03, 10.8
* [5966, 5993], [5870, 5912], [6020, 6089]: -0.02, 10.9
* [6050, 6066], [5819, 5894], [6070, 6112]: -0.01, 10.9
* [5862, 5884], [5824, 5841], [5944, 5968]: 0.01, 11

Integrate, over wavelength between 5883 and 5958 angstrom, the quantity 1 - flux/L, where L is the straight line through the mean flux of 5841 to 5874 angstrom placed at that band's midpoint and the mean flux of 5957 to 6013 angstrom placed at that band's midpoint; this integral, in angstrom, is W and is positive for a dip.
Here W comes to 1.6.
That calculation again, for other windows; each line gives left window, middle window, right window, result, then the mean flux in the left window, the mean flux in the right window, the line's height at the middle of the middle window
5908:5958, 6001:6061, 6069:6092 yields -0.6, 10.7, 11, 10.9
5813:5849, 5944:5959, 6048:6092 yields 0.1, 11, 11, 11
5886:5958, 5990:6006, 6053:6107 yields -0.2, 10.7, 10.9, 10.8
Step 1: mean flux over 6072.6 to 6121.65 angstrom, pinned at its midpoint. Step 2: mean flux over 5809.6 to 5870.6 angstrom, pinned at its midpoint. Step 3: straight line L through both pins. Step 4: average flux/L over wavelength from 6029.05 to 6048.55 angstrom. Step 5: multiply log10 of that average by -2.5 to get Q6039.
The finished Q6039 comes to -0.02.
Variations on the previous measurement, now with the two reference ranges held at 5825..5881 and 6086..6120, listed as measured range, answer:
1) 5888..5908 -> 0.04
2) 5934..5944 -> 0.04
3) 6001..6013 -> -0.01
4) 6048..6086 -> -0.03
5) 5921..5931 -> 0.00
